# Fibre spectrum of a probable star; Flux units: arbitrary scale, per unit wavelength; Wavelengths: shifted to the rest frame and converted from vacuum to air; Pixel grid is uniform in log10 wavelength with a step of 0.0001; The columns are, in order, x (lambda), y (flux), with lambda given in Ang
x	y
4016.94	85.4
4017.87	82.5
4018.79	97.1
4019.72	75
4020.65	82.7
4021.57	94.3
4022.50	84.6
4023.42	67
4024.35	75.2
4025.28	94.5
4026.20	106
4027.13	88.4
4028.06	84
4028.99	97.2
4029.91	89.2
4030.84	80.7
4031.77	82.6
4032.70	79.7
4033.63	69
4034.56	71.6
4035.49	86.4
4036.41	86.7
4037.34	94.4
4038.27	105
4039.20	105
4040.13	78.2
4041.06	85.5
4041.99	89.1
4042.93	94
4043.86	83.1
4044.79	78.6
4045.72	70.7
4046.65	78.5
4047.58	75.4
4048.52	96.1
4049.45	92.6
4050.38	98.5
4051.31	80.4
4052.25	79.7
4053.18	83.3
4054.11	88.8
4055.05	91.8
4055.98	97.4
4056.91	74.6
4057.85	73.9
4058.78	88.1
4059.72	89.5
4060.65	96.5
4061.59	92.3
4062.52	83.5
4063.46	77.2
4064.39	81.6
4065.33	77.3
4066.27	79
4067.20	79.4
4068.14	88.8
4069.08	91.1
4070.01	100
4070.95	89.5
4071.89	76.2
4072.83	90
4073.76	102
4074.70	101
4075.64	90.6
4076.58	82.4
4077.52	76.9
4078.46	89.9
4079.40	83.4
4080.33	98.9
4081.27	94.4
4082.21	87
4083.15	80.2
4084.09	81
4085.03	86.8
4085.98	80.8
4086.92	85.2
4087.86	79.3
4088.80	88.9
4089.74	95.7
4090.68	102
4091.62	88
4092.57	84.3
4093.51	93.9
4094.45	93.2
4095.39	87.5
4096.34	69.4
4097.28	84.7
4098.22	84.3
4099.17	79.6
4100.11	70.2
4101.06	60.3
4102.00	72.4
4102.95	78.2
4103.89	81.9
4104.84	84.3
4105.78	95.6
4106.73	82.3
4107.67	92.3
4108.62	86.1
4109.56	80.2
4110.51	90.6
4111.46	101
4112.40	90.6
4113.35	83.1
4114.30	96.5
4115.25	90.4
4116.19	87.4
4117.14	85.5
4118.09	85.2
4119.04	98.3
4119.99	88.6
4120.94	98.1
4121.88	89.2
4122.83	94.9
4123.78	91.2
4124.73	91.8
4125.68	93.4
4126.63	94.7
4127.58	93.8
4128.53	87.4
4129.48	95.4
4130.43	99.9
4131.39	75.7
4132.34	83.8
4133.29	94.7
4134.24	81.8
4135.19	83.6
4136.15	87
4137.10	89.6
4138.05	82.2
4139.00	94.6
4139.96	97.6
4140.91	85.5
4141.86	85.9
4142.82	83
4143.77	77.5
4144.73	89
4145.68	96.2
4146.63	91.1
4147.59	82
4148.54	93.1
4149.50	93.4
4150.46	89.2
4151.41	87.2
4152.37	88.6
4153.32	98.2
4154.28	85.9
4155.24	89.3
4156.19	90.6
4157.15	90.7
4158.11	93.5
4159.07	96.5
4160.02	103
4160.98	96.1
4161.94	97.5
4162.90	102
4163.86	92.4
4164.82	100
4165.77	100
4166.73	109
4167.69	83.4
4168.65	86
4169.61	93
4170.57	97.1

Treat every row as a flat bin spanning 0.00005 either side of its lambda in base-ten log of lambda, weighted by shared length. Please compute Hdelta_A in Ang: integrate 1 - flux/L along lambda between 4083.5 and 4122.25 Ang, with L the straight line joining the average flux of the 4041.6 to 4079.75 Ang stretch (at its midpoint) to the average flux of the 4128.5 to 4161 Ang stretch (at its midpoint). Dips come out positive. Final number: 0.8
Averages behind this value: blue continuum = 86.1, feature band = 86.1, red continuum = 89.6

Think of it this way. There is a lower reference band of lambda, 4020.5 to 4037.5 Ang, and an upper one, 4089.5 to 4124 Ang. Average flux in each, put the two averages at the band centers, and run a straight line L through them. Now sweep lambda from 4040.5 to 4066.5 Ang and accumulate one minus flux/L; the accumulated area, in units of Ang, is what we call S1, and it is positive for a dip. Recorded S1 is 0.2 Ang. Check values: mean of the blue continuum 84.9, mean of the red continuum 86.9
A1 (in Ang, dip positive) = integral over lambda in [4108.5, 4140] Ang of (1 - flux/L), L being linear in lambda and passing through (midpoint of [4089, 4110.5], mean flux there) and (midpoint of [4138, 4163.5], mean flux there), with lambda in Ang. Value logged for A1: -0.9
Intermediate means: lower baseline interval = 84.1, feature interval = 90.1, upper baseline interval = 91.2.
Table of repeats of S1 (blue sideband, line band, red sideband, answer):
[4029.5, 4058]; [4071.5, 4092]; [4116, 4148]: -0.3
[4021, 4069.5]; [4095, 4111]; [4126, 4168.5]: 1.4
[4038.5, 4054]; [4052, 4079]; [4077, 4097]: -0.1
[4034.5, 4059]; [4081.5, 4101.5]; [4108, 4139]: 1.0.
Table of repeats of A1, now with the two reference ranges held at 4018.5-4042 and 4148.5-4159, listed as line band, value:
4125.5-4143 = 0.2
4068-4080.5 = -0.3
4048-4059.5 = 0.0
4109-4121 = -0.1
